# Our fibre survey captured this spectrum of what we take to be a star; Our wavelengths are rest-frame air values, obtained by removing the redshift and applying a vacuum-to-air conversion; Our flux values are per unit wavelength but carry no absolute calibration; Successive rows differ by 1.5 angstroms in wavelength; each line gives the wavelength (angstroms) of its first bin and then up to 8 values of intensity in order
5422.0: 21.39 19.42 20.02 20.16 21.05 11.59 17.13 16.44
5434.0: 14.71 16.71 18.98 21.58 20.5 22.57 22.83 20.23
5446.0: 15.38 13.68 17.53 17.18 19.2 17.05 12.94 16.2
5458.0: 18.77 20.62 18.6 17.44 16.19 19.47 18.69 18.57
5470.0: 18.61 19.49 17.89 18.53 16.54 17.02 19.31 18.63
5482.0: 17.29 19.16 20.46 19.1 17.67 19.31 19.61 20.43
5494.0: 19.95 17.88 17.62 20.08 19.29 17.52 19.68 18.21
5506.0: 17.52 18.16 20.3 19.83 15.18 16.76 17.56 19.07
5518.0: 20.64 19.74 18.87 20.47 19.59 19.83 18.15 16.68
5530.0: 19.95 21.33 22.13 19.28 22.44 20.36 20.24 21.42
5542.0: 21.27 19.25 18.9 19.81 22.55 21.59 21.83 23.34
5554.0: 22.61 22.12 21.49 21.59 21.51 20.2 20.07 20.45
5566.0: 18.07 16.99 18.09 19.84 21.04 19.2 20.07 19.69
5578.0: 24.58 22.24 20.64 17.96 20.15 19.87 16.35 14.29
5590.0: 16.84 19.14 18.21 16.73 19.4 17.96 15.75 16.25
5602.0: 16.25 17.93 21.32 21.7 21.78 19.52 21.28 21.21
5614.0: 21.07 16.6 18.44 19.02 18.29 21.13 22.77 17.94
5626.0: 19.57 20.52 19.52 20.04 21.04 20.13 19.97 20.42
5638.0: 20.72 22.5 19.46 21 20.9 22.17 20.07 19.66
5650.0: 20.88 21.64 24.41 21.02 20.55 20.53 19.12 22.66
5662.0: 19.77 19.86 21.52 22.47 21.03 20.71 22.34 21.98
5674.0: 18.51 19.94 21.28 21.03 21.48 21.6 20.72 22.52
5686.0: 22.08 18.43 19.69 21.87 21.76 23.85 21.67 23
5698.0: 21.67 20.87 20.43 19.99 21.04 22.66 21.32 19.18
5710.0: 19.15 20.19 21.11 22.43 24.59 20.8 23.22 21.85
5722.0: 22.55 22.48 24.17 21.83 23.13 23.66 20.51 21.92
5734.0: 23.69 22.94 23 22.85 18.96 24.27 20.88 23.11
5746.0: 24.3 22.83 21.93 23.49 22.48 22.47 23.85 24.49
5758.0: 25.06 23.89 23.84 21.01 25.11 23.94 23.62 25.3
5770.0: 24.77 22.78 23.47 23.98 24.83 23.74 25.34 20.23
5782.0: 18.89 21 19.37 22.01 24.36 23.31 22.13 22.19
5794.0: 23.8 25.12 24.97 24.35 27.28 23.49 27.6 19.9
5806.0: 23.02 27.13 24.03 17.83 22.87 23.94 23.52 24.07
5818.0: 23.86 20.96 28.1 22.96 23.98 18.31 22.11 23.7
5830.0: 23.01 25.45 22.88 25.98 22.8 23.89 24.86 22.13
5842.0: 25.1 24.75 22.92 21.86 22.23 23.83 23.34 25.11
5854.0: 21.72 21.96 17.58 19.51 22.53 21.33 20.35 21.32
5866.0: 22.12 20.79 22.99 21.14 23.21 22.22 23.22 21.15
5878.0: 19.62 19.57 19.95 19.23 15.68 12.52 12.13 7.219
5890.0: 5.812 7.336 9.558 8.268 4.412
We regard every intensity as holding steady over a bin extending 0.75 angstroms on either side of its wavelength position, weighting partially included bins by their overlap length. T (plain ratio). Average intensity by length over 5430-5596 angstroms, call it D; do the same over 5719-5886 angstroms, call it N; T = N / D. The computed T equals 1.2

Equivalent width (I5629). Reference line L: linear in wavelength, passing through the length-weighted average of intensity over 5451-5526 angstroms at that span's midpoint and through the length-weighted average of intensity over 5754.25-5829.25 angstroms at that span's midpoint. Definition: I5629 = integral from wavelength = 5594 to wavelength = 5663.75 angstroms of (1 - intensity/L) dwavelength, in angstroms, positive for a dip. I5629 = 2.55 angstroms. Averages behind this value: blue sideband 18.5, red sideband 23.4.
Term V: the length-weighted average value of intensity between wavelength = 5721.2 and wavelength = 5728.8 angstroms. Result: 22.8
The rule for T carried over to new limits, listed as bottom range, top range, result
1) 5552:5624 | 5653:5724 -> 1.09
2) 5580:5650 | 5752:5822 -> 1.21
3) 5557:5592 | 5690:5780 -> 1.16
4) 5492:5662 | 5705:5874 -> 1.15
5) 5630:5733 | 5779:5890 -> 1.03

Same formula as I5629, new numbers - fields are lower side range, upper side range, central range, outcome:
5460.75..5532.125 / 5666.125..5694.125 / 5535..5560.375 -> -2.5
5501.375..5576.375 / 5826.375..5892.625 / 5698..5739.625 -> -3.3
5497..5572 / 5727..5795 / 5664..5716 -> 1.8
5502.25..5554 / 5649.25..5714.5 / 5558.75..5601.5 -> 2.6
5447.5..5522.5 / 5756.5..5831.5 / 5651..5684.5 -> 0.3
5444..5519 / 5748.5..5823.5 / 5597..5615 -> 0.9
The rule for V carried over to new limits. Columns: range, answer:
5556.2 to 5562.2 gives 21.2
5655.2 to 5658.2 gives 20.5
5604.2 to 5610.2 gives 21.1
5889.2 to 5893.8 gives 7.57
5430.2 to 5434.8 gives 16.1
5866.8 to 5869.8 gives 21.9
